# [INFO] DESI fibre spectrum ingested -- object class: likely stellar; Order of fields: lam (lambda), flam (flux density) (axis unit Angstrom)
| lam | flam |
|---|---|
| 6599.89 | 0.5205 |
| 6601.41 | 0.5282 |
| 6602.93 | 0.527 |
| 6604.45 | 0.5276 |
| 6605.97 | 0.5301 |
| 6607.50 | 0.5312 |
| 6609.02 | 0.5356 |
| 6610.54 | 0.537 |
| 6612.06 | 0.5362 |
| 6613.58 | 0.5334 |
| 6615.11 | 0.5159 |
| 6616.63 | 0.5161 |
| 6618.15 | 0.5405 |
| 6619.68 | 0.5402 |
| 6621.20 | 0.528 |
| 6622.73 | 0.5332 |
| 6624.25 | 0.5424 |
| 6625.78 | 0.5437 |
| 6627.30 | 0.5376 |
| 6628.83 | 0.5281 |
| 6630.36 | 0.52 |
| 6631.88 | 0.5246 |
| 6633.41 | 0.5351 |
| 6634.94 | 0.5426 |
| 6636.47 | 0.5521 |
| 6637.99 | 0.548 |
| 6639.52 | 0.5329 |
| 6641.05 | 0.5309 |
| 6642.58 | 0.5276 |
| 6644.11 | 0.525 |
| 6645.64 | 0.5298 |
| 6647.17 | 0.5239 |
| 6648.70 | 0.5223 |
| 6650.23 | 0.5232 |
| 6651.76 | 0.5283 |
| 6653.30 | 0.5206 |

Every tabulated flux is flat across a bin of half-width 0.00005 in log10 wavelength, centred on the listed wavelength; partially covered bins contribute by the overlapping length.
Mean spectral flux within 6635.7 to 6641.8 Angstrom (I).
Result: 0.541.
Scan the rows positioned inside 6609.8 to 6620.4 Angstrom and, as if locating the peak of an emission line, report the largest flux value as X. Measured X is 0.5405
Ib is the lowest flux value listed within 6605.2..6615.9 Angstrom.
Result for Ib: 0.5159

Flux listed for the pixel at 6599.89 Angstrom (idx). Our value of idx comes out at 0.5205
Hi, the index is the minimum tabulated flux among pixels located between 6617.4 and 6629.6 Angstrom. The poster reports 0.528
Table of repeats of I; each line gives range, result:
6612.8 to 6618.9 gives 0.527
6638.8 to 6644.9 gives 0.529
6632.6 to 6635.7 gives 0.538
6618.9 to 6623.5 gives 0.534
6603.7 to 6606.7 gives 0.529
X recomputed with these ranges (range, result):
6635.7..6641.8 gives 0.5521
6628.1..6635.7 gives 0.5426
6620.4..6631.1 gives 0.5437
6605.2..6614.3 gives 0.537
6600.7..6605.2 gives 0.5282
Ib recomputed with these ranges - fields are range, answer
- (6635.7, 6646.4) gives 0.525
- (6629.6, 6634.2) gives 0.52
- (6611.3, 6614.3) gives 0.5334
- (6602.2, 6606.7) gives 0.527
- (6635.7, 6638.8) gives 0.548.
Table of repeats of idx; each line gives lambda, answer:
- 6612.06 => 0.5362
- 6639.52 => 0.5329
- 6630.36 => 0.52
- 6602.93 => 0.527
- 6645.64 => 0.5298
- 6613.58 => 0.5334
